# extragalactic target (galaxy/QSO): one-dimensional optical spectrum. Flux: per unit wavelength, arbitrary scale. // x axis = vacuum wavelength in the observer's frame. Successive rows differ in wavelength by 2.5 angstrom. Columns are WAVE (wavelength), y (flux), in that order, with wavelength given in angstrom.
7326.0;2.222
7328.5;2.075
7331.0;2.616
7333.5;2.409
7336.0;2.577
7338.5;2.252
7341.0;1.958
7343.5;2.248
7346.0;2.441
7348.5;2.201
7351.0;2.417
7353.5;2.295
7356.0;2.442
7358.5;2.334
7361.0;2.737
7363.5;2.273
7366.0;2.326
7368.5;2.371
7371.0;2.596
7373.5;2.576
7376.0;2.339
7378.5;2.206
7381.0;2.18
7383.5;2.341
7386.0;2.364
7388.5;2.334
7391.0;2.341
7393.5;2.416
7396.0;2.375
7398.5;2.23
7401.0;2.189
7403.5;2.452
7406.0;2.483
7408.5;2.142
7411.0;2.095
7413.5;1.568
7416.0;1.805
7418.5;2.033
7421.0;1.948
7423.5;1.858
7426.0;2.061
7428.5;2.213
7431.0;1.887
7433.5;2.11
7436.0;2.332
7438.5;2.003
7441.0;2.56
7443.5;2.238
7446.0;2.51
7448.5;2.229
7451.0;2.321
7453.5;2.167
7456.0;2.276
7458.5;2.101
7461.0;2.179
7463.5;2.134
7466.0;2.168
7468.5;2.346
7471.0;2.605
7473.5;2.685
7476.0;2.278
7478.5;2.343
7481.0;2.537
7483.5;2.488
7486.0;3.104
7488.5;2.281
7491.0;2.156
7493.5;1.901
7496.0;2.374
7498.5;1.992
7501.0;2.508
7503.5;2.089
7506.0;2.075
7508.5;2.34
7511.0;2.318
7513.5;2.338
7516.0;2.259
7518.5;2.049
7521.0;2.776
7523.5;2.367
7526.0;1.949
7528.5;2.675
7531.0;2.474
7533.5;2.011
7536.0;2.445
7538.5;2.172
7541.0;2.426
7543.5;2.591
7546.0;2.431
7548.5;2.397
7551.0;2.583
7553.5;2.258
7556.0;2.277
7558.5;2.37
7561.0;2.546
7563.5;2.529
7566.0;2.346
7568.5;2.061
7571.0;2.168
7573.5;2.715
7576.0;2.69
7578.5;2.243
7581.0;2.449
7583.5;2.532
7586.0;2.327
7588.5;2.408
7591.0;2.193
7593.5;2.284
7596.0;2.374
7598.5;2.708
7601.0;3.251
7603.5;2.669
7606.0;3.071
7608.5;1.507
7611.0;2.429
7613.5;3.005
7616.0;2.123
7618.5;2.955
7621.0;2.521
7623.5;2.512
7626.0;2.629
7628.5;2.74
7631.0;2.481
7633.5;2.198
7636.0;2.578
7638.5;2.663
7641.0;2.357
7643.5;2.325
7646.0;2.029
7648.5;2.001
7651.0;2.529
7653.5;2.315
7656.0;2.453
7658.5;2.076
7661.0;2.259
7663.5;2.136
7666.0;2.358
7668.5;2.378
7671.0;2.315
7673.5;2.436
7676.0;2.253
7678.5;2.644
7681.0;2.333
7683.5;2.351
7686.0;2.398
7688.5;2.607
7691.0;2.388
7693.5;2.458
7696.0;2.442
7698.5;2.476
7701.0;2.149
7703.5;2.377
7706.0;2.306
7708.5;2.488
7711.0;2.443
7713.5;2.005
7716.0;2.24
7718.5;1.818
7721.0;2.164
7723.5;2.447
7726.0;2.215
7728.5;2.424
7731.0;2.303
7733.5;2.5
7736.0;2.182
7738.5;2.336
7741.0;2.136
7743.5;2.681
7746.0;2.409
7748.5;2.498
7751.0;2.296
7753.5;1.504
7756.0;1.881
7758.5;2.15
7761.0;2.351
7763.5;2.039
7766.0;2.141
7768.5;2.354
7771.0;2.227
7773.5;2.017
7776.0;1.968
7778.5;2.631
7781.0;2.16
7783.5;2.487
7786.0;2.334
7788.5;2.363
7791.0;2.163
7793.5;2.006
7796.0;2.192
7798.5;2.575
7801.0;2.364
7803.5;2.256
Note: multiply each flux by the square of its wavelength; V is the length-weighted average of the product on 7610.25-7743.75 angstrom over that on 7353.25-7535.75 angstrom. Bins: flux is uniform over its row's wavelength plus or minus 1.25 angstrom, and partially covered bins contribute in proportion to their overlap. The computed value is 1.11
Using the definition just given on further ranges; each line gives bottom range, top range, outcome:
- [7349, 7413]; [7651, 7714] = 1.09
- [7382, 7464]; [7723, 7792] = 1.12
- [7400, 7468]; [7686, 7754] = 1.16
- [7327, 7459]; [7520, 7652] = 1.14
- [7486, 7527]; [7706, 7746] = 1.07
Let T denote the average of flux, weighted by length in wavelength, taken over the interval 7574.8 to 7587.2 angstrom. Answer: 2.45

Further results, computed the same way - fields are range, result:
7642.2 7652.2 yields 2.22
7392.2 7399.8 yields 2.34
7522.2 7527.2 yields 2.17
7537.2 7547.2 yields 2.41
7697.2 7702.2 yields 2.32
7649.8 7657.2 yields 2.43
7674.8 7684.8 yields 2.4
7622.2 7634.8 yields 2.51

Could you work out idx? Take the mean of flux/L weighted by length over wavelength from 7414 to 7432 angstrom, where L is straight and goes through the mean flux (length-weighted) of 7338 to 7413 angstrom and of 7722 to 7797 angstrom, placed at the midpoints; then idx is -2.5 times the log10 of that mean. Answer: 0.18 mag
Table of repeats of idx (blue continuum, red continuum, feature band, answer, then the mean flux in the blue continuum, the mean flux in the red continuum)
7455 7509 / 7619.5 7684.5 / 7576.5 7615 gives -0.062 mag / 2.32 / 2.38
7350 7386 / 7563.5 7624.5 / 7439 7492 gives 0.030 mag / 2.39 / 2.48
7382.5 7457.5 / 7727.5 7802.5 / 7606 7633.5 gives -0.126 mag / 2.2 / 2.26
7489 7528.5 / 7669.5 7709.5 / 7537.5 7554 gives -0.065 mag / 2.25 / 2.4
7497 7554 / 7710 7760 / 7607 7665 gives -0.051 mag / 2.33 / 2.23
